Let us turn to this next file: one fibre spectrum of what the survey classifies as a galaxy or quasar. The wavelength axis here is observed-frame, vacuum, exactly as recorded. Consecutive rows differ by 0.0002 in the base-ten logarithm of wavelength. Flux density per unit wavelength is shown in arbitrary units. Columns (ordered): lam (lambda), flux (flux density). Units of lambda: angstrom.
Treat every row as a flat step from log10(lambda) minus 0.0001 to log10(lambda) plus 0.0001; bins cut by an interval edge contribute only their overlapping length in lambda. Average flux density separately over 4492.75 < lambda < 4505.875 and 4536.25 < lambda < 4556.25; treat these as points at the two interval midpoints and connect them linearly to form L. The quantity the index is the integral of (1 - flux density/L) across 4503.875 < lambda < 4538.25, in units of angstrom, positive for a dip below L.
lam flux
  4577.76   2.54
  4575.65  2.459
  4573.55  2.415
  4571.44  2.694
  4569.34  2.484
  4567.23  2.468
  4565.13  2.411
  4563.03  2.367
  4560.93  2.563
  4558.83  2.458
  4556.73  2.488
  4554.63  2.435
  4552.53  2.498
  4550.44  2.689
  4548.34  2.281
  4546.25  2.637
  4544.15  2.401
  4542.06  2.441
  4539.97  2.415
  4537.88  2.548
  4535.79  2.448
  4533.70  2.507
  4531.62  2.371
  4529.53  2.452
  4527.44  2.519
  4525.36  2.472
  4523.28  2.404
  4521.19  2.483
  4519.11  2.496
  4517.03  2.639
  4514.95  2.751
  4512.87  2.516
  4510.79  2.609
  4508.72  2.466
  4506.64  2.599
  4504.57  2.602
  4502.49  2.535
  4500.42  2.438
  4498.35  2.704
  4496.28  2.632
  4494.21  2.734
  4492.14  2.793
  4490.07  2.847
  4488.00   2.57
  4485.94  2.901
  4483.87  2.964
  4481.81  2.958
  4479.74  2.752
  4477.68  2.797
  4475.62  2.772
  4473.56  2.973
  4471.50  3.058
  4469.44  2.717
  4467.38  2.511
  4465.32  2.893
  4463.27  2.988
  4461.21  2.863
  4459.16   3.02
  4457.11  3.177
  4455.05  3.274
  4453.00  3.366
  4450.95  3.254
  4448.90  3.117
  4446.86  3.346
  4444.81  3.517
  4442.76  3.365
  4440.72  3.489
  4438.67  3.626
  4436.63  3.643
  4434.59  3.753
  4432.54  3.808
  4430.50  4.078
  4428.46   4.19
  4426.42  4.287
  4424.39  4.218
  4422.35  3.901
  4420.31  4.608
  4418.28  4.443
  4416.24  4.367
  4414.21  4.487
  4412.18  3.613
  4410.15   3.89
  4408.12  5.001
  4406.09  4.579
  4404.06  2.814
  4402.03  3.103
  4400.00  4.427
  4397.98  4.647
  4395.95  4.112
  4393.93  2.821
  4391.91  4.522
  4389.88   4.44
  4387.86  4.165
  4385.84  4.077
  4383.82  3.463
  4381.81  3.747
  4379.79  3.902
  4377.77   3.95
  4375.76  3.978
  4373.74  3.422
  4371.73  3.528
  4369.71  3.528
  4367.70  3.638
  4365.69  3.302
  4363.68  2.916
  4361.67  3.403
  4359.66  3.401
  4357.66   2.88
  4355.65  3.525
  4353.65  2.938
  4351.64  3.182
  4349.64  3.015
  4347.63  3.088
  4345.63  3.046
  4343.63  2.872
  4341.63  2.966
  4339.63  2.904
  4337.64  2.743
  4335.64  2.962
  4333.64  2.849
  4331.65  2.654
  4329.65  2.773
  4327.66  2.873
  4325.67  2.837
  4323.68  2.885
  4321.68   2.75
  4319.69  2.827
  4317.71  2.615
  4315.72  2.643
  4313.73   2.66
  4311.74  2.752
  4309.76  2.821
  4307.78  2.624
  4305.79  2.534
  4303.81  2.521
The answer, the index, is 0.4 angstrom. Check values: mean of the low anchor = 2.61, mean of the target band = 2.52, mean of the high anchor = 2.48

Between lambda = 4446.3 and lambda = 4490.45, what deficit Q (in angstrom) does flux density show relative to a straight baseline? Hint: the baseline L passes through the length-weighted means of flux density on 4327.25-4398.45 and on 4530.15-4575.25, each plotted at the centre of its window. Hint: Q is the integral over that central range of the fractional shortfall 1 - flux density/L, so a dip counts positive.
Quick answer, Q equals -1.1 angstrom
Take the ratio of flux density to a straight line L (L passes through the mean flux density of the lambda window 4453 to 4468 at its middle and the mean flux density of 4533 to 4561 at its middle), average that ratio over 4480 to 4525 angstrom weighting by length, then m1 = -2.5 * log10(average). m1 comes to 0.04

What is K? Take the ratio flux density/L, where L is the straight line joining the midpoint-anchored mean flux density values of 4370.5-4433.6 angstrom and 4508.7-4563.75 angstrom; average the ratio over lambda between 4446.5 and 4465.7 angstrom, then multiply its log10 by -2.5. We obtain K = 0.09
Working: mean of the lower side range 4.02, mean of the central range 3.13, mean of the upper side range 2.5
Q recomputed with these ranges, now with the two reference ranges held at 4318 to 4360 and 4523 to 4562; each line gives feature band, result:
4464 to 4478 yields -0.97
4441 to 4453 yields -2.85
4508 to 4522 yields -0.17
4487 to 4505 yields -0.49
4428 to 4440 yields -4.85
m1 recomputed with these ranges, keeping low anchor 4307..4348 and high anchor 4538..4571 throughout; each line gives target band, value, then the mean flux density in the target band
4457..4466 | -0.14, 2.98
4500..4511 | 0.00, 2.54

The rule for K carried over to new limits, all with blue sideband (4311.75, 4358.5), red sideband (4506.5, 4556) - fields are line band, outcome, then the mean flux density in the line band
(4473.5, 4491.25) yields -0.09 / 2.83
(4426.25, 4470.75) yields -0.25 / 3.36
